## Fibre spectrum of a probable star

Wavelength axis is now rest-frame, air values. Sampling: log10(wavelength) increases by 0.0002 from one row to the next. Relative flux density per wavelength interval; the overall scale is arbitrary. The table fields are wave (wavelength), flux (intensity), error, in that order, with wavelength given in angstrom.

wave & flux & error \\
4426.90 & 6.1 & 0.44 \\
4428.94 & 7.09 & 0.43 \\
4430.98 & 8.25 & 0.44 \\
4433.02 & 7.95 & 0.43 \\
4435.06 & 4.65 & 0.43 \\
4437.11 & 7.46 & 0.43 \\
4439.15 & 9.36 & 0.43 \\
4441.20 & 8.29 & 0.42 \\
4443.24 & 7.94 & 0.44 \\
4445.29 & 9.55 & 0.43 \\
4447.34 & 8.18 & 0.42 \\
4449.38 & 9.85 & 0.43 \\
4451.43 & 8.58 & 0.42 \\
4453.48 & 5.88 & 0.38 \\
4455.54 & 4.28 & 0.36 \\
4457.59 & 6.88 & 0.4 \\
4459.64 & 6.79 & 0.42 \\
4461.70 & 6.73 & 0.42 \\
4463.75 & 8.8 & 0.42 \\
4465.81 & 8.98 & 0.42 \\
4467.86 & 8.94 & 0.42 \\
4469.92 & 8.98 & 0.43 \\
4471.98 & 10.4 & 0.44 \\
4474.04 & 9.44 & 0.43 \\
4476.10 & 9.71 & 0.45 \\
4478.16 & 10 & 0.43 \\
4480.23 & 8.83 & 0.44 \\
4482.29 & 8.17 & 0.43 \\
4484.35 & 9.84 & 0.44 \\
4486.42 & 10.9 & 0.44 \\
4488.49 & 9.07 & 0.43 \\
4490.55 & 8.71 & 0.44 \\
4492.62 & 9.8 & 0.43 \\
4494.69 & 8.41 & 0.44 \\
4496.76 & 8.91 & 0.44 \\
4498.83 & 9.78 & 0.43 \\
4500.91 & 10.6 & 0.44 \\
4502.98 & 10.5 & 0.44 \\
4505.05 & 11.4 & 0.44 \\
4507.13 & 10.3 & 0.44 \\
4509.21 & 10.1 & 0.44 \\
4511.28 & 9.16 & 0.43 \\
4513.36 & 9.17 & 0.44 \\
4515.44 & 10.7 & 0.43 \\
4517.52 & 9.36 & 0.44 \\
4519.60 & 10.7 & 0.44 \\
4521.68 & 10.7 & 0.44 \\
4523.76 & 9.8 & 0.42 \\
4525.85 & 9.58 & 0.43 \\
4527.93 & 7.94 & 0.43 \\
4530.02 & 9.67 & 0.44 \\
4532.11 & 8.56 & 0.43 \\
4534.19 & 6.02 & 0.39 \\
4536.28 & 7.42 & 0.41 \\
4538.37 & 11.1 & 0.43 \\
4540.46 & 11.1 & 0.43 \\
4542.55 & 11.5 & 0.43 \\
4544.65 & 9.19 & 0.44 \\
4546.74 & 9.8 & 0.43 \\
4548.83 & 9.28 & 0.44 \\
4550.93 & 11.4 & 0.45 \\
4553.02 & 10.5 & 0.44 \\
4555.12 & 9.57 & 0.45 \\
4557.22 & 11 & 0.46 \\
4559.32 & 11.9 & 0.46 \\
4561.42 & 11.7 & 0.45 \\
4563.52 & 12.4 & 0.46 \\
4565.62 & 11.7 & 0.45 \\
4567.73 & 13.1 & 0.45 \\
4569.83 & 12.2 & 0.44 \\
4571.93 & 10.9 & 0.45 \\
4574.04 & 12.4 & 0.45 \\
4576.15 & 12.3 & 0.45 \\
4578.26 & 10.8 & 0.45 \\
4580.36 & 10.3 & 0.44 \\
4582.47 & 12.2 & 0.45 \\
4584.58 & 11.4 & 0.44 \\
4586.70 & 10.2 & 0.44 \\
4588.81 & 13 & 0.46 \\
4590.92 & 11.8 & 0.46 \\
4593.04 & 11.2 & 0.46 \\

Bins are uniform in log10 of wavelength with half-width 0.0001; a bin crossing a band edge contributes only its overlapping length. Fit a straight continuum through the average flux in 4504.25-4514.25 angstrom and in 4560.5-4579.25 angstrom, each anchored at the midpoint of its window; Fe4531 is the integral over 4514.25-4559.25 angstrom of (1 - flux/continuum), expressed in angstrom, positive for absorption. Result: 4.5 angstrom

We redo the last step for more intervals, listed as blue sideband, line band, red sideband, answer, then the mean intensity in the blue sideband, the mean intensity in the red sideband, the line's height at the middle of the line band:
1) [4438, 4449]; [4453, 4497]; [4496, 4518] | 3.74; 8.72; 10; 9.37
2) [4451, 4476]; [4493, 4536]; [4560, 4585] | 0.76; 7.94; 11.8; 9.75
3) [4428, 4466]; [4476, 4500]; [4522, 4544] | -2.59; 7.63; 9.31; 8.43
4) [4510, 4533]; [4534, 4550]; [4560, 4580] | 1.43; 9.59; 11.9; 10.6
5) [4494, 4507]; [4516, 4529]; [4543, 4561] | 0.58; 10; 10.4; 10.2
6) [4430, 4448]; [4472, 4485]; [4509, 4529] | -0.86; 7.95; 9.71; 8.82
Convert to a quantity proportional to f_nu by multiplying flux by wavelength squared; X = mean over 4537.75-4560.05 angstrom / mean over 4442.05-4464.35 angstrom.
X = 1.5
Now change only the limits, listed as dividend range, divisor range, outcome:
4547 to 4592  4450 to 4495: 1.39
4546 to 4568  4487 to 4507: 1.17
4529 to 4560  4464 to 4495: 1.08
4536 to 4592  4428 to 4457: 1.54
